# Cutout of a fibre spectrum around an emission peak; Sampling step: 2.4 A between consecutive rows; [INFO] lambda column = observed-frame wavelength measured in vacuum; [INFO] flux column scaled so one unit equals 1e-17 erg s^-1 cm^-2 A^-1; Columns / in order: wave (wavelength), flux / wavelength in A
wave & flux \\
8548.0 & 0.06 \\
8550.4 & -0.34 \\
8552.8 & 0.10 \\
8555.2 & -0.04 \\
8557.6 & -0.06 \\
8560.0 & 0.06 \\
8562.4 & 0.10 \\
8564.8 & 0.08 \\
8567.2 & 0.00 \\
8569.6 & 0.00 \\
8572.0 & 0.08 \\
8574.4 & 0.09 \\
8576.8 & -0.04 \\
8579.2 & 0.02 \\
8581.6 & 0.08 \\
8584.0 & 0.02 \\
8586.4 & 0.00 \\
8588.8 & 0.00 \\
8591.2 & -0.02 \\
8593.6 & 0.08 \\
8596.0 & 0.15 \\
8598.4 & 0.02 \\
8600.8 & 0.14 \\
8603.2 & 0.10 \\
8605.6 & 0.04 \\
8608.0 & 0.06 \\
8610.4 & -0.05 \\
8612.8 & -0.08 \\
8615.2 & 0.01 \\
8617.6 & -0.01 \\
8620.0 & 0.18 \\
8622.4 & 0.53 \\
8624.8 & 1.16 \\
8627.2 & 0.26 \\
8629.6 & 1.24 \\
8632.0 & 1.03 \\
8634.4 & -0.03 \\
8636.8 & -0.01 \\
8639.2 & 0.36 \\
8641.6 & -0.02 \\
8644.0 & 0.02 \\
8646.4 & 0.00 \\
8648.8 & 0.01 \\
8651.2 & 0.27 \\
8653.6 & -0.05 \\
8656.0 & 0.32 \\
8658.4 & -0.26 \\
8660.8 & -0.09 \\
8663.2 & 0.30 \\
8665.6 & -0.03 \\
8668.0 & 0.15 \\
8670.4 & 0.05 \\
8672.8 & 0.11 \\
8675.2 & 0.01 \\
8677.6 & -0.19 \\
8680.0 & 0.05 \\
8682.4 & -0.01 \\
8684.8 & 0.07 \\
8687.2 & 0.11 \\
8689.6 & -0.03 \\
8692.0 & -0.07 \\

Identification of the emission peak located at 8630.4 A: [O II] 3727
